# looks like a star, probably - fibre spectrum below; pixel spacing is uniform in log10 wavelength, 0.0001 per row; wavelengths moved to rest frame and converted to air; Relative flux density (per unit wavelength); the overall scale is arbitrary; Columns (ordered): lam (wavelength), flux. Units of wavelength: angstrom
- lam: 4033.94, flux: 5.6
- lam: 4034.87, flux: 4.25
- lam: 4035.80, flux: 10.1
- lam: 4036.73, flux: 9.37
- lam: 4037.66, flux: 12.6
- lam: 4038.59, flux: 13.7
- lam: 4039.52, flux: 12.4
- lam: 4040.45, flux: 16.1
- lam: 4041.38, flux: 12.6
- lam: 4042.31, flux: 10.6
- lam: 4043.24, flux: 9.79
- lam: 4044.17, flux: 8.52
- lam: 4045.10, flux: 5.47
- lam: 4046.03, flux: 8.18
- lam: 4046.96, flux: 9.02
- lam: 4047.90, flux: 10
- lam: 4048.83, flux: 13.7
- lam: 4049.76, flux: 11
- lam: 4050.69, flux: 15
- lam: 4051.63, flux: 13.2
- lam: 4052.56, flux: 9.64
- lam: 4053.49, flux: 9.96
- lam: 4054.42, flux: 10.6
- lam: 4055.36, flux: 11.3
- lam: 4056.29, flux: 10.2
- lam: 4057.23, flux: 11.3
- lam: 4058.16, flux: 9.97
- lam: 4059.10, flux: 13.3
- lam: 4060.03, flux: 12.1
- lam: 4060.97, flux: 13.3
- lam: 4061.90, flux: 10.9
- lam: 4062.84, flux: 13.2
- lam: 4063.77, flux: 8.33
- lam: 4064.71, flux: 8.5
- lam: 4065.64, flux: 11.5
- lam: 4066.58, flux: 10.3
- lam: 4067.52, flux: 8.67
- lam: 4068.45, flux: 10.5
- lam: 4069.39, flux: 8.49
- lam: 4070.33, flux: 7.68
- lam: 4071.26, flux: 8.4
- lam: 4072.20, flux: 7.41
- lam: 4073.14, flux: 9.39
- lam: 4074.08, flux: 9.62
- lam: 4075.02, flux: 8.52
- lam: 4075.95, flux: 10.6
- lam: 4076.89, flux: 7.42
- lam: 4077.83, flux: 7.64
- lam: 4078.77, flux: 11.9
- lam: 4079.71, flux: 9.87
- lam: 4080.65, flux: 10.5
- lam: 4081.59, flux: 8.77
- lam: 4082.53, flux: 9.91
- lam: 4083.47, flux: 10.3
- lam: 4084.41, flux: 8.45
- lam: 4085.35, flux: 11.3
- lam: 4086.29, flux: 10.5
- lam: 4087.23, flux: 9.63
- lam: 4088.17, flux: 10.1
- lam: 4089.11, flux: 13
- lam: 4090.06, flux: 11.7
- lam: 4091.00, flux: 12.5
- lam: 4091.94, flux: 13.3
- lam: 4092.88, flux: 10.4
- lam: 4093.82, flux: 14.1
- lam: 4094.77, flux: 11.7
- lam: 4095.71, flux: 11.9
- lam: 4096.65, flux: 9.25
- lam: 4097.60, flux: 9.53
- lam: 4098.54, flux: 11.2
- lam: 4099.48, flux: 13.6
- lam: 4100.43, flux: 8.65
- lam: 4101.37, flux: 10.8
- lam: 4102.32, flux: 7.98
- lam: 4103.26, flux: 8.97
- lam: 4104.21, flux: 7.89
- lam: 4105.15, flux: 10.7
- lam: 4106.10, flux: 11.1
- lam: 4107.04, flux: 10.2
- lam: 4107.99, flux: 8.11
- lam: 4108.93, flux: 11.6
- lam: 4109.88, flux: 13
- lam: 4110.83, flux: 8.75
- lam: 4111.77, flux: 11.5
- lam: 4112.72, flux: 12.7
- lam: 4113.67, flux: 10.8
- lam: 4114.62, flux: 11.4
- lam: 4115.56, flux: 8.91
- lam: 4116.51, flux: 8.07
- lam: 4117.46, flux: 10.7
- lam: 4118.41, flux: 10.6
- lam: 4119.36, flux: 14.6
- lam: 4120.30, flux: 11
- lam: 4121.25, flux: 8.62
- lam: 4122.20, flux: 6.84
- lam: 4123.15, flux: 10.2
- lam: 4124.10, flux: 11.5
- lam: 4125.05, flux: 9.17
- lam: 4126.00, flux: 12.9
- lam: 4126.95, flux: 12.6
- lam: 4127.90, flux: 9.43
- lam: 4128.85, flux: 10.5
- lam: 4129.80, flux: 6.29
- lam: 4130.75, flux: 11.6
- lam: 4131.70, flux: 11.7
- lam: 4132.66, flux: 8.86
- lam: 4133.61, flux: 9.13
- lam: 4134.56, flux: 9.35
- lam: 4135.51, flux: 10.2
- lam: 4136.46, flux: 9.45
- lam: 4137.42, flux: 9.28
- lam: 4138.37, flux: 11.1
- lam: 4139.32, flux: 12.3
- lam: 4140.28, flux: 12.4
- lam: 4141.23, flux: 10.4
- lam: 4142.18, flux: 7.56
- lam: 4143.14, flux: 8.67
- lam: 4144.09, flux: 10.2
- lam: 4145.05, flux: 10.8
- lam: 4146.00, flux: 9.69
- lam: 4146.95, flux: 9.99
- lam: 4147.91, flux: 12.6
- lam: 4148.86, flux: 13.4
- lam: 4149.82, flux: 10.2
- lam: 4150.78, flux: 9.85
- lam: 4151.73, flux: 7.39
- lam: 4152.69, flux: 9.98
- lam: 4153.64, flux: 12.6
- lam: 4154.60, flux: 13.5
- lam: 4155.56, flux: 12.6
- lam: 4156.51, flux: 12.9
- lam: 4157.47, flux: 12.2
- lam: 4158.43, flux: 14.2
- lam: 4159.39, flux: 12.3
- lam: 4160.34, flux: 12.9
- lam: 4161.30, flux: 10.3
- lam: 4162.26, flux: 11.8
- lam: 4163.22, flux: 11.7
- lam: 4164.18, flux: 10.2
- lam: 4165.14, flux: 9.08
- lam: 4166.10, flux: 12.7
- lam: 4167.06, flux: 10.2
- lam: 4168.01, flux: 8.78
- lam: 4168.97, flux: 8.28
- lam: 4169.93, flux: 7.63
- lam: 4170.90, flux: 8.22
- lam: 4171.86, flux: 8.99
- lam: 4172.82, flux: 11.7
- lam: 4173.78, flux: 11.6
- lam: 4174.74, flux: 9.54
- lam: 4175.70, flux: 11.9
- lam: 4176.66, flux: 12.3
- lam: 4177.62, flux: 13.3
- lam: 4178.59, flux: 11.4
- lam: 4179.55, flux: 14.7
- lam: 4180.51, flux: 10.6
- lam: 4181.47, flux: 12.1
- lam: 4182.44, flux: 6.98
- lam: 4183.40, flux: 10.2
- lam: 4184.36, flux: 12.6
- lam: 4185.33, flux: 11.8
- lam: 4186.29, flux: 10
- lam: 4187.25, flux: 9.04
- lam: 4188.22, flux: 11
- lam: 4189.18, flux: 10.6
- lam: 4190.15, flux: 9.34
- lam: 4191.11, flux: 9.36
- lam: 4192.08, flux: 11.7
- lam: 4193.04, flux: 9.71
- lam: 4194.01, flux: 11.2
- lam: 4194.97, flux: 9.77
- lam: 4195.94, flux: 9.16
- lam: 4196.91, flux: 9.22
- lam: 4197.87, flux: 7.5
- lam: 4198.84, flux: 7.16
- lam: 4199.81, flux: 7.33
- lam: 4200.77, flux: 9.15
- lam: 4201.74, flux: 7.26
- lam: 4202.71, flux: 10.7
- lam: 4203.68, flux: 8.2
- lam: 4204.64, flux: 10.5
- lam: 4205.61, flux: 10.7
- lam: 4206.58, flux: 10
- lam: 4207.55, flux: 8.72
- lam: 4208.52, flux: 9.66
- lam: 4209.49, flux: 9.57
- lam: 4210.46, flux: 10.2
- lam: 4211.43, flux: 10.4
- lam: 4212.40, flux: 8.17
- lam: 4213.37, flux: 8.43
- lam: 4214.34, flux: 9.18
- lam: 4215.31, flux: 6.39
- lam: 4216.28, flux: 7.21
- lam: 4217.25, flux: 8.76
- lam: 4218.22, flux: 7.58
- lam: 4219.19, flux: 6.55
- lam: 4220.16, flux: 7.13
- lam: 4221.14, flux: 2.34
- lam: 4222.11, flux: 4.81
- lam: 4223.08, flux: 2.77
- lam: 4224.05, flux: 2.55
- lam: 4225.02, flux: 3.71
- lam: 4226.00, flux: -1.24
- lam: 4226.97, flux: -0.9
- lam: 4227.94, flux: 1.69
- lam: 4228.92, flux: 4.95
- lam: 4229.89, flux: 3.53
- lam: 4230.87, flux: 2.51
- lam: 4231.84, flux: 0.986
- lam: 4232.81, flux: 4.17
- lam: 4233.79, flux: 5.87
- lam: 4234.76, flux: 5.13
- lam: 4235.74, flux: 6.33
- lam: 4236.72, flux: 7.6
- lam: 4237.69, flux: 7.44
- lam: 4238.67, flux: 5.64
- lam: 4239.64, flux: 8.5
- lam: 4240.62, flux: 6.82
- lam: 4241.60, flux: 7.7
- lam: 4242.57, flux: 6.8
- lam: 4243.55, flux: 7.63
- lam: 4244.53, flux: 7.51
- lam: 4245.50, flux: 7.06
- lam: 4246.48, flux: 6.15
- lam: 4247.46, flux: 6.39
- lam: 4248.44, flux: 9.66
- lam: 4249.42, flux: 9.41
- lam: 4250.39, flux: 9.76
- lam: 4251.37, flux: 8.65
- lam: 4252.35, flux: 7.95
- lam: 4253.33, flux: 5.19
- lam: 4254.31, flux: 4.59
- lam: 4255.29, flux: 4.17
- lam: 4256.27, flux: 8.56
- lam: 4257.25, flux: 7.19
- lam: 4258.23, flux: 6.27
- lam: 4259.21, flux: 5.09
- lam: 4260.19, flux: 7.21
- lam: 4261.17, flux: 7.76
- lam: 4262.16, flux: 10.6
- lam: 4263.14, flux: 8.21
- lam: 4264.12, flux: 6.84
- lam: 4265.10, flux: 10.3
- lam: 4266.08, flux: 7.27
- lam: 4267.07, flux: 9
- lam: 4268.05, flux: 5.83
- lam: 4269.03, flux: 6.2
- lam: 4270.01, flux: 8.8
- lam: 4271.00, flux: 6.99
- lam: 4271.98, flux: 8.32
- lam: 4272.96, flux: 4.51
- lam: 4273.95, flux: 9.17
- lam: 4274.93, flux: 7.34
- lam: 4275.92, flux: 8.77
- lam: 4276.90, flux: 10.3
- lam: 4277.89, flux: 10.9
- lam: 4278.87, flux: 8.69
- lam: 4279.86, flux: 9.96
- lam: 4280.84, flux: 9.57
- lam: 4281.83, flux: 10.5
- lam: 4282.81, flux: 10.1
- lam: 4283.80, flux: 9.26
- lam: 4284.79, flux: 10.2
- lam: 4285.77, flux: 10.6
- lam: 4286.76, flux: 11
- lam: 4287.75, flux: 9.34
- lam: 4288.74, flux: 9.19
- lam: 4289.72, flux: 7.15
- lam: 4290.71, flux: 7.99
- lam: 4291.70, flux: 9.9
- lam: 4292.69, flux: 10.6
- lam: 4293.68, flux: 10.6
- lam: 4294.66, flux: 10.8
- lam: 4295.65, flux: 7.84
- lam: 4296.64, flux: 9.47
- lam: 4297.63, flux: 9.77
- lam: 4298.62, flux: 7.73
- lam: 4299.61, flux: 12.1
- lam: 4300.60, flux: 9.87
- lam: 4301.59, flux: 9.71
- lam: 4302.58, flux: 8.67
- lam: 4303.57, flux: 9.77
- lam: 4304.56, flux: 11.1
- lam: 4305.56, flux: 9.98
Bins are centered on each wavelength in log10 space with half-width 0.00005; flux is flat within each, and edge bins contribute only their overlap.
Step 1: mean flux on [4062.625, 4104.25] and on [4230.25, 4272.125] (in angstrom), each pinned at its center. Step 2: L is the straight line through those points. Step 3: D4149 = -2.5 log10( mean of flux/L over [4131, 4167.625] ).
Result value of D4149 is -0.23 mag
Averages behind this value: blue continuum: 10.1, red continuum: 6.96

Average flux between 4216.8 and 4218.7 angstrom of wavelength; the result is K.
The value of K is 8.17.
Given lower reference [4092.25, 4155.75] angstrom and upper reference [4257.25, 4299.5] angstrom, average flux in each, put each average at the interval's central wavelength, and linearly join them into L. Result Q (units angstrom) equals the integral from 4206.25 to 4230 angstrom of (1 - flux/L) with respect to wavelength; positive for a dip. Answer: 8.4 angstrom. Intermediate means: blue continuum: 10.5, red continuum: 8.73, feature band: 6.1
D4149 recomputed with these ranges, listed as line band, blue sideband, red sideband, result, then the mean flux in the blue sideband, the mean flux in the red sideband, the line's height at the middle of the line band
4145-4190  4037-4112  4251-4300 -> -0.147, 10.5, 8.48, 9.58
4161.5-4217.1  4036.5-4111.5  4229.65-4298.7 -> -0.115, 10.5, 7.84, 8.89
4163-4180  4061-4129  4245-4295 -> -0.131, 10.3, 8.35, 9.45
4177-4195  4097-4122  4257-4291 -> -0.144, 10.4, 8.48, 9.5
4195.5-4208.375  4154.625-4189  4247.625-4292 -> 0.146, 11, 8.3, 10.2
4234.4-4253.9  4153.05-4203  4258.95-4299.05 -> 0.265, 10.6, 8.8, 9.42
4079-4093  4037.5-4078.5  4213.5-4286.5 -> -0.082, 10.5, 6.88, 9.94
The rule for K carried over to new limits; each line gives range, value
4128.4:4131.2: 9.44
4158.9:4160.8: 12.6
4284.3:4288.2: 10.3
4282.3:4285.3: 9.88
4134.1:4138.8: 9.87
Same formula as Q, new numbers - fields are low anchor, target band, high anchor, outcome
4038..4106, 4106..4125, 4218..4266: -2.3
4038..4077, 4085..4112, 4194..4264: -3.1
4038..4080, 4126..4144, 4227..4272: -2.4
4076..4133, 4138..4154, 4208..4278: -2.0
